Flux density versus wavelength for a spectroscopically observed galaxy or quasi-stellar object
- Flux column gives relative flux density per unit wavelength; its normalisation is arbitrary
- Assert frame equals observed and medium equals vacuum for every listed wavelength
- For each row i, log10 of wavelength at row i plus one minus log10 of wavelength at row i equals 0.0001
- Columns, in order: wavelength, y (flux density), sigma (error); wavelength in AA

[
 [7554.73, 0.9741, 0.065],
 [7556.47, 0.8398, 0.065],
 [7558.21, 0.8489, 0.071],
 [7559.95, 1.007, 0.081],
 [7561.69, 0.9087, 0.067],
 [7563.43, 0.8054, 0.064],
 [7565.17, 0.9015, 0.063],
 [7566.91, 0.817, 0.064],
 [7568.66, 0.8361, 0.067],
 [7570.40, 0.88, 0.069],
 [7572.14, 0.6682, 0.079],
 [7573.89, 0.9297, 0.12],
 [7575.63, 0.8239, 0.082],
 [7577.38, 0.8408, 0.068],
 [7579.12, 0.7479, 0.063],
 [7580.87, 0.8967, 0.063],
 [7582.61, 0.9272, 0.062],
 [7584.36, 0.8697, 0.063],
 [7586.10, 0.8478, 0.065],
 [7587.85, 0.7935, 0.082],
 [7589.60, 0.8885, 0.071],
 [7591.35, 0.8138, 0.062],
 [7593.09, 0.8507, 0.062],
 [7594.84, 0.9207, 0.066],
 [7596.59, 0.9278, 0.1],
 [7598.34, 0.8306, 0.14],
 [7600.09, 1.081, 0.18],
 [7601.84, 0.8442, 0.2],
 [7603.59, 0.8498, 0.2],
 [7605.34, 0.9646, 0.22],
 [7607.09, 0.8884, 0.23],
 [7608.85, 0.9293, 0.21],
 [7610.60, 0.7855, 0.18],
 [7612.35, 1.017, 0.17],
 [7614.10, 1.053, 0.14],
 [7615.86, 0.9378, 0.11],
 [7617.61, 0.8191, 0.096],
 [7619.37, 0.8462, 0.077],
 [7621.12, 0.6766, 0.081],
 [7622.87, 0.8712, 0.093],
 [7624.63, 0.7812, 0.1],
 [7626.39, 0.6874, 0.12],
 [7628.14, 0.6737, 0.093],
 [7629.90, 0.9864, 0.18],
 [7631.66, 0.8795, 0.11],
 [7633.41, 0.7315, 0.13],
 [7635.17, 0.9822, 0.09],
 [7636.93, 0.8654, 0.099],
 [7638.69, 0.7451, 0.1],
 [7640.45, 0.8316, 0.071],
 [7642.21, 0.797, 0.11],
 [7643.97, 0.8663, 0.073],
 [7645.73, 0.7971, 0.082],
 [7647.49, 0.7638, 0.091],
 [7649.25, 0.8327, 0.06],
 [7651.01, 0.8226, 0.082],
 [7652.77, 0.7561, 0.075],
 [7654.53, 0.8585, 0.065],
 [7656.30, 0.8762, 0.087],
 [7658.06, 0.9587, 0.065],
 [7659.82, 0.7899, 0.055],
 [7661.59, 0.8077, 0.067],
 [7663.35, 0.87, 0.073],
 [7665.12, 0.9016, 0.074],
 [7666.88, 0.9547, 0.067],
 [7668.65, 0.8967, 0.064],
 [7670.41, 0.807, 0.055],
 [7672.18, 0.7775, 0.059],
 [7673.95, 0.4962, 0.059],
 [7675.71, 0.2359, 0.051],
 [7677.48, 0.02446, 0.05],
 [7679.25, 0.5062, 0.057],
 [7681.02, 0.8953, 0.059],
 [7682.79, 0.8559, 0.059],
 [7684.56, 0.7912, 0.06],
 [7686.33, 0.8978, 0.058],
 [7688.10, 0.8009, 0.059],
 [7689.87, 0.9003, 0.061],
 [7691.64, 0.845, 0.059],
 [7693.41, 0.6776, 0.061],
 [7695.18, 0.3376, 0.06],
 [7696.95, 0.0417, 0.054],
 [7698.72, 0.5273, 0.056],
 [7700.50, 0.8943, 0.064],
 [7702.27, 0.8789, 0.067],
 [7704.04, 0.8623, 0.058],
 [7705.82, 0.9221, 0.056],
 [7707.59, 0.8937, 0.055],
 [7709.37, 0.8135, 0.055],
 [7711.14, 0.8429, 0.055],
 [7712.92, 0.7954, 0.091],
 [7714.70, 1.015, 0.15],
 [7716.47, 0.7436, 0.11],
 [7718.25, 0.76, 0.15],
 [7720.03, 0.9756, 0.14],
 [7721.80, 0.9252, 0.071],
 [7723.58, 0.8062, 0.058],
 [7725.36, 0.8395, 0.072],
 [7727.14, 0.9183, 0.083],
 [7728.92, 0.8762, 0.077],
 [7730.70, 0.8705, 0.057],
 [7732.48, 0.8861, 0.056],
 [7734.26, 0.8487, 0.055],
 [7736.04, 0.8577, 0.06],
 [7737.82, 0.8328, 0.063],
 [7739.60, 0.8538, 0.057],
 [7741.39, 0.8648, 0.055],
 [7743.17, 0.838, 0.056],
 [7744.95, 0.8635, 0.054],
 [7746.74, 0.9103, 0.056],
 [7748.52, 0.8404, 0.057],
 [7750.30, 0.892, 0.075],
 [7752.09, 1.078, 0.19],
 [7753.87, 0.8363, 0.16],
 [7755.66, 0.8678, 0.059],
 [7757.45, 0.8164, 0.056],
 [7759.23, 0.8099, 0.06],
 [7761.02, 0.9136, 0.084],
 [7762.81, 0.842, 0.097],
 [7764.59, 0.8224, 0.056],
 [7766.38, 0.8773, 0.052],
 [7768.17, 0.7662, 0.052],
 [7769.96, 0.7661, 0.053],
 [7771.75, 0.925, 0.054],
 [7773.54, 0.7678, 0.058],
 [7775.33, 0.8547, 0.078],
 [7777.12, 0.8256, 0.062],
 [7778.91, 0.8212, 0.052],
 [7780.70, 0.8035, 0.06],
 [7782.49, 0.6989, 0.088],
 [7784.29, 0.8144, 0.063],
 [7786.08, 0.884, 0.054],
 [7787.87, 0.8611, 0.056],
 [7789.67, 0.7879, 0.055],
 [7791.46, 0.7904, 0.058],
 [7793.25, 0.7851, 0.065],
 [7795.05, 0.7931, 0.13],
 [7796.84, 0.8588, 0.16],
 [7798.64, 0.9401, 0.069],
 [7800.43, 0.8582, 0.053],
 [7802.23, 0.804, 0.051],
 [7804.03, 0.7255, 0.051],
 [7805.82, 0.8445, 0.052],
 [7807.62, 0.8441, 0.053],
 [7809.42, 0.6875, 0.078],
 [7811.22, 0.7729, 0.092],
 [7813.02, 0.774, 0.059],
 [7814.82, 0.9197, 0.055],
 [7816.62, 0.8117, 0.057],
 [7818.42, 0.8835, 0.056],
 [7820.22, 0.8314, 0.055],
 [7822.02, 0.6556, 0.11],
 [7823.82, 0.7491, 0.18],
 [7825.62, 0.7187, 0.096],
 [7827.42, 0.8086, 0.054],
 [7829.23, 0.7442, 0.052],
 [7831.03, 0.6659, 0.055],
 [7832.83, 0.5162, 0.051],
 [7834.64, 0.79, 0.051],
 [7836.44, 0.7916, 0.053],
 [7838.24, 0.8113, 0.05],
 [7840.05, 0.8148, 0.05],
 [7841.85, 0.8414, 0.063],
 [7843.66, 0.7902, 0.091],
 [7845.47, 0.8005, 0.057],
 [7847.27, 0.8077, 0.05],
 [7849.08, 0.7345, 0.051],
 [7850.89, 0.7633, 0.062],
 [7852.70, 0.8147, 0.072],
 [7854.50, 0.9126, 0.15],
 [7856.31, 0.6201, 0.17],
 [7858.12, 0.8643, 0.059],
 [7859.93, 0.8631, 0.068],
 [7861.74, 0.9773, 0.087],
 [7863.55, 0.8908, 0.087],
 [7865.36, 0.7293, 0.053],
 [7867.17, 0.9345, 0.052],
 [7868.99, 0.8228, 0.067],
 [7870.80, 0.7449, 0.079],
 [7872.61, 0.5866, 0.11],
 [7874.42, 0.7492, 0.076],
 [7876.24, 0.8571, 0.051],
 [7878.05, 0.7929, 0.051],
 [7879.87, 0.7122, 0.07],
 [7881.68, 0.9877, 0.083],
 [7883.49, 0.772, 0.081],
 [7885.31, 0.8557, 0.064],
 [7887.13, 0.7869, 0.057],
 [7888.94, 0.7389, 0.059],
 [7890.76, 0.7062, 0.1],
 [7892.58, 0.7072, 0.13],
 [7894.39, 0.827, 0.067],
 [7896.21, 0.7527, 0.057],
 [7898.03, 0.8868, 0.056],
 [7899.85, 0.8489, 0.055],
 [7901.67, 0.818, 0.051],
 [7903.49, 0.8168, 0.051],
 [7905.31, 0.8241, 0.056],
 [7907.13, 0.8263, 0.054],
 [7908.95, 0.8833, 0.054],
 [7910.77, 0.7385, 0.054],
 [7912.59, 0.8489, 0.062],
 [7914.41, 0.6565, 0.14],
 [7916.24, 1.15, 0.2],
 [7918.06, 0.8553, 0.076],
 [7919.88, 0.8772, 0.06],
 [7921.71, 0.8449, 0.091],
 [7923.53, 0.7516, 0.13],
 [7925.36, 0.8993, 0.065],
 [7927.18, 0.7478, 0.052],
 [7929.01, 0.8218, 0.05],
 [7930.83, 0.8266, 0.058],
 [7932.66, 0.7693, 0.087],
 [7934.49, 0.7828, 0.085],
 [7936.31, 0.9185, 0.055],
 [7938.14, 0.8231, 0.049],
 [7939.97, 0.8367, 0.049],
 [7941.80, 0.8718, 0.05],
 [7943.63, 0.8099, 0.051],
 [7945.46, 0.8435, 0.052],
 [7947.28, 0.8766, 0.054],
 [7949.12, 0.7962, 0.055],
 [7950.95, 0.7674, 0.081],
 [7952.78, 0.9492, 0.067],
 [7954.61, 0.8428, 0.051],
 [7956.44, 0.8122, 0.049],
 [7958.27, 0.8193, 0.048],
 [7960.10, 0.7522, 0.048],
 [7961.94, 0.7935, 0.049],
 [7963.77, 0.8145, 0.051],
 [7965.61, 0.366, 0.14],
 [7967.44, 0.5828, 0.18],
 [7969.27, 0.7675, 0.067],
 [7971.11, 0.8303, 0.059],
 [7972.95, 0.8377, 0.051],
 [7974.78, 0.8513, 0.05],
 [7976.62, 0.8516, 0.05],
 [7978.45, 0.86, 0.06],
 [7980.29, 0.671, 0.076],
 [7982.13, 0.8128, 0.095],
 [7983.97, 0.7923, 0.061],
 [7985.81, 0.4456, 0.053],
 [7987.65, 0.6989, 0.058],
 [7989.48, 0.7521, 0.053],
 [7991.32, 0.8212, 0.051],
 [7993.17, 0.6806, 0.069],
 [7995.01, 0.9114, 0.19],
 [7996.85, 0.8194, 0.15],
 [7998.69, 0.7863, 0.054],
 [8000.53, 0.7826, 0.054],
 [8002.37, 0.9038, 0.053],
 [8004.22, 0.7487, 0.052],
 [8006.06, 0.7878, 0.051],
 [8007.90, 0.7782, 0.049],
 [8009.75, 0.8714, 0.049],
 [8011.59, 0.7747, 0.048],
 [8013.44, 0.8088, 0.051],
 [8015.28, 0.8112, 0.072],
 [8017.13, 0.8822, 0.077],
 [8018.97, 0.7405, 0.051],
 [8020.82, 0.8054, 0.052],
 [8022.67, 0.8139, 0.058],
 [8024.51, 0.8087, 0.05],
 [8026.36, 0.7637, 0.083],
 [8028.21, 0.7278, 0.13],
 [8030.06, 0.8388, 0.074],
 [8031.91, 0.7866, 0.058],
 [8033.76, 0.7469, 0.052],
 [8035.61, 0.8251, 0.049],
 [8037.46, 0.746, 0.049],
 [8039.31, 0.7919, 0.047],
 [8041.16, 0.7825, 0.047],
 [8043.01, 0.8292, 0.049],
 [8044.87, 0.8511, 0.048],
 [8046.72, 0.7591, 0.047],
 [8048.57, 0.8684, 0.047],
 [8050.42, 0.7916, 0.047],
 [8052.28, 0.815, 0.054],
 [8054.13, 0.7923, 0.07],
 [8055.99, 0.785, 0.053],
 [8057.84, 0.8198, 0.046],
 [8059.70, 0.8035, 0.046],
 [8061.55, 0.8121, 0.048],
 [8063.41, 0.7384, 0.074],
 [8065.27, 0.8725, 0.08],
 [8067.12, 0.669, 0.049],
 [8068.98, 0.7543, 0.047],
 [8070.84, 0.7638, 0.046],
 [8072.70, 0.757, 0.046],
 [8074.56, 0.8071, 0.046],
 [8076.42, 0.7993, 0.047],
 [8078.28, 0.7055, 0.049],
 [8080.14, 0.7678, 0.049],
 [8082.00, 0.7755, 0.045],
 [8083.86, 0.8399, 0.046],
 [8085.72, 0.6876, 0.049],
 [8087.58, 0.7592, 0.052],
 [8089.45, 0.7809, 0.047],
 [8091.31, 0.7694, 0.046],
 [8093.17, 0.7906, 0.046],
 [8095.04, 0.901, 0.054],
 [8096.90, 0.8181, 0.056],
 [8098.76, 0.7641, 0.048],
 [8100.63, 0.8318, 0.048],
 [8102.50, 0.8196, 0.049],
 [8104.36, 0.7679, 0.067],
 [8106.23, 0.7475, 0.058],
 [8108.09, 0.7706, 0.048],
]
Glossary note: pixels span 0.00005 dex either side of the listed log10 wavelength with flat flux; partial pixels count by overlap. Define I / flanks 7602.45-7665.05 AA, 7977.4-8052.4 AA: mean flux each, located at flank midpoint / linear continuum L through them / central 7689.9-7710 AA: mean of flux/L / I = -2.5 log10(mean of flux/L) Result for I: 0.18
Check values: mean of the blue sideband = 0.846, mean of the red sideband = 0.788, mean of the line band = 0.707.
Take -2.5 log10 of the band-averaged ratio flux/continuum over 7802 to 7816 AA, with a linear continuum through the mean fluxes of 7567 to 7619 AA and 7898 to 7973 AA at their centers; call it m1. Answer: 0.05 mag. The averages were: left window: 0.877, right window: 0.813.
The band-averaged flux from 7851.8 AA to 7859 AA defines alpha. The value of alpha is 0.803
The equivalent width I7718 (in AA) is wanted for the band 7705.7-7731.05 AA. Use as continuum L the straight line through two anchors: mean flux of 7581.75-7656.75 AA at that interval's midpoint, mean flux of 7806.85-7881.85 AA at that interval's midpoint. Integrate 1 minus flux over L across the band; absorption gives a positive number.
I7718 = -1.2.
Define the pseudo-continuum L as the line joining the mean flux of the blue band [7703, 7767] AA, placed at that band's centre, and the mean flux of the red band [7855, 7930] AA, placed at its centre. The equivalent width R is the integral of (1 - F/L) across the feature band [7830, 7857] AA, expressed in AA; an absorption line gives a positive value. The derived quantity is 2.1 AA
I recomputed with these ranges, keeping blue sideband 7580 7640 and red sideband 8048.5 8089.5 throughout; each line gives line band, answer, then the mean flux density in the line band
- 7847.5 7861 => 0.03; 0.799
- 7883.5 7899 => 0.04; 0.782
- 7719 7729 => -0.06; 0.89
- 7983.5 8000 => 0.07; 0.745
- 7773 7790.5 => 0.03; 0.813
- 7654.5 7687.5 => 0.15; 0.745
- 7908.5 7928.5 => -0.04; 0.84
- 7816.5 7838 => 0.11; 0.747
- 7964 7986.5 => 0.10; 0.728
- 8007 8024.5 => -0.03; 0.81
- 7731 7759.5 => -0.04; 0.87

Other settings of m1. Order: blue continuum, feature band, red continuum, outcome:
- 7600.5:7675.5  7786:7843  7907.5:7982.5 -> 0.040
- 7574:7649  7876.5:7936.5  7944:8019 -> -0.027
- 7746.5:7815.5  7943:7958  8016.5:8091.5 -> -0.045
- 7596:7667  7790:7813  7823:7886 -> -0.002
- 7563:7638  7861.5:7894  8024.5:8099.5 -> 0.029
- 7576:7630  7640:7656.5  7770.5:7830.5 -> 0.043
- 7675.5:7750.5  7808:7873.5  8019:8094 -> -0.003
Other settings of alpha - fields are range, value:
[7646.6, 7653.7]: 0.795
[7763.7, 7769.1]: 0.822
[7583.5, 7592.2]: 0.843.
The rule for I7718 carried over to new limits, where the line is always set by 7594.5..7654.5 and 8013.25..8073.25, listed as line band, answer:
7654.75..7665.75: -0.2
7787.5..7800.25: 0.0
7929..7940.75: -0.2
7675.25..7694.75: 3.9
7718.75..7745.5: -1.0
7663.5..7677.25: 2.4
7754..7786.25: 0.3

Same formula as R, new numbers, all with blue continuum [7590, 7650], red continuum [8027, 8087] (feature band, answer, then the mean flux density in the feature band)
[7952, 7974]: 1.0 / 0.764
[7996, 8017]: -0.4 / 0.809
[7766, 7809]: 0.5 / 0.819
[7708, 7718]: 0.0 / 0.839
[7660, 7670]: -0.3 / 0.876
